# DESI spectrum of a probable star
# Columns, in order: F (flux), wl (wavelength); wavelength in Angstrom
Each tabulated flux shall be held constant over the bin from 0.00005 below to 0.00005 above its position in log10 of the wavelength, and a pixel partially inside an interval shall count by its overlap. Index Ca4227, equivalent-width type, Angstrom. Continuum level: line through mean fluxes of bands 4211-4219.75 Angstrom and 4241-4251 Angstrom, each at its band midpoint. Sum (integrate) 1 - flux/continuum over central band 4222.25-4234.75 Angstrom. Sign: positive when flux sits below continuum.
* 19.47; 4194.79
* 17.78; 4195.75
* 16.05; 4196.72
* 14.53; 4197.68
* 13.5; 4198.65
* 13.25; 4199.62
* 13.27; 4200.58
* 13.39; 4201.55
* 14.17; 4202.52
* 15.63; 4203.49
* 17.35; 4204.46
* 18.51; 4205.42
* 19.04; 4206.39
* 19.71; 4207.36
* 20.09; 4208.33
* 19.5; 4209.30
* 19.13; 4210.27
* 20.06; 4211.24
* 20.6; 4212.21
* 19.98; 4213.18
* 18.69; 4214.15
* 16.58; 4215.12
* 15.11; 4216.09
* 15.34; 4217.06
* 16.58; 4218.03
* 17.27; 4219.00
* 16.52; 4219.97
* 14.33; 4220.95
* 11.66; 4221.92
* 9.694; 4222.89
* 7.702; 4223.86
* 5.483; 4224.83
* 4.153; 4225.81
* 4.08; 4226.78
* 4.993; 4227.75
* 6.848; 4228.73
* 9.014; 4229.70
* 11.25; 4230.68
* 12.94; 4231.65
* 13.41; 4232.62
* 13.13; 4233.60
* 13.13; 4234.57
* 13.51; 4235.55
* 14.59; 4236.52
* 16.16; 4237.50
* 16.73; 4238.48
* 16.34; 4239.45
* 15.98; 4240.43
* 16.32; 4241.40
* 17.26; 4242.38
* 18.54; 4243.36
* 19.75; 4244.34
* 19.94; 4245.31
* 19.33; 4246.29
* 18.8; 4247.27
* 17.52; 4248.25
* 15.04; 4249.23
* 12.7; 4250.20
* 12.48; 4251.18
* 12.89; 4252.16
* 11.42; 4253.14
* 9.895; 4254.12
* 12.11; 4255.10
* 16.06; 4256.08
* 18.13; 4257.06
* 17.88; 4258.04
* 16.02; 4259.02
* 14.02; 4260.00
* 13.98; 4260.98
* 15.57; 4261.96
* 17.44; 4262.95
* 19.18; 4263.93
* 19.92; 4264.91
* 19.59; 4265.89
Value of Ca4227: 6.2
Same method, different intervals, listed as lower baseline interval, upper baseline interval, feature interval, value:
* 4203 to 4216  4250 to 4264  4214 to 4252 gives 6.3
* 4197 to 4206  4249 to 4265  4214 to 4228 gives 2.9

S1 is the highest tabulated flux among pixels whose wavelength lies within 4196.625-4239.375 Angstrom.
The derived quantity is 20.6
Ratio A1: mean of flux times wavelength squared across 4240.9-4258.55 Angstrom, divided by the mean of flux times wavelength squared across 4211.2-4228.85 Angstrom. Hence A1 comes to 1.25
